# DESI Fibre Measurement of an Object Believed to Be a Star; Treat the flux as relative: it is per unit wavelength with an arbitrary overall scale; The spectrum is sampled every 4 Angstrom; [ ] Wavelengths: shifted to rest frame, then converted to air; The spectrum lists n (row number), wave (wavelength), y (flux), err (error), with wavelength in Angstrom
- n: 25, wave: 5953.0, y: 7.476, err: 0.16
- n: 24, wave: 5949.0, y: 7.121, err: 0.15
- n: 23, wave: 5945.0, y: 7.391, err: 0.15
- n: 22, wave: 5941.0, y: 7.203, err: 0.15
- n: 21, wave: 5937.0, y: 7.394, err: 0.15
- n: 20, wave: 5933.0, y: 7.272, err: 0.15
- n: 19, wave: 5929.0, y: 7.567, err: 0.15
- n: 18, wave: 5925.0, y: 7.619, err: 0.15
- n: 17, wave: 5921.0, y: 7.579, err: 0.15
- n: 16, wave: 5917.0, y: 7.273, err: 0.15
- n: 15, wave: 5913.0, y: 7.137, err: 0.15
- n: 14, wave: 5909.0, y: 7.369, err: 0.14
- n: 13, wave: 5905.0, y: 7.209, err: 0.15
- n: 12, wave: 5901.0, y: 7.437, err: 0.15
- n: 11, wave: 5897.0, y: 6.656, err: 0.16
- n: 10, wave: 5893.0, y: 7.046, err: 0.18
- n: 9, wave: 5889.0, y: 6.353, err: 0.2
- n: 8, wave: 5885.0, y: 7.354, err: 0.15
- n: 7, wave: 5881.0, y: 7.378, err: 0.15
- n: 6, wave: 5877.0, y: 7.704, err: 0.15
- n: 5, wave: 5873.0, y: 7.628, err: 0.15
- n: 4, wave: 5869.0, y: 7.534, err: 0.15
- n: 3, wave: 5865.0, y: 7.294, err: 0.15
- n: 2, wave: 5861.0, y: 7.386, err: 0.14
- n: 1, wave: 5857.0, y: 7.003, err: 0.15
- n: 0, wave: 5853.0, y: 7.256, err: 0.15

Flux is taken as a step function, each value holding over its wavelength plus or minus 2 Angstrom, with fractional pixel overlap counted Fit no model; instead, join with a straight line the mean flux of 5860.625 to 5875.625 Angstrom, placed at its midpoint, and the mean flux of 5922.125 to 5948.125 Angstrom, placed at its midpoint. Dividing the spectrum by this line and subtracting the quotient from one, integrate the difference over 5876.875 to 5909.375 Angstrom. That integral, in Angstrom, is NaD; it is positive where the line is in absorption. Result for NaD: 1.4 Angstrom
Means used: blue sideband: 7.48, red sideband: 7.4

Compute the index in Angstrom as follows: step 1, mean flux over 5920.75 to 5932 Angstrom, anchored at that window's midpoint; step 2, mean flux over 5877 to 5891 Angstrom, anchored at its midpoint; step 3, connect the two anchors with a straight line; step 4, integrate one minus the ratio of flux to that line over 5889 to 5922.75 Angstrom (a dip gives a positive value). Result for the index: 0.9 Angstrom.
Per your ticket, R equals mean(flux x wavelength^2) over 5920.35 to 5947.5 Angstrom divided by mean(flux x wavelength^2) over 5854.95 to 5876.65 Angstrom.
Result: 1.03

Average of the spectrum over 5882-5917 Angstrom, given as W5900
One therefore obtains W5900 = 7.09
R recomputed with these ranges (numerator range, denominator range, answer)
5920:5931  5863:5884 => 1.03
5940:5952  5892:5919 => 1.03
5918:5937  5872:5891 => 1.05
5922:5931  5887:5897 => 1.15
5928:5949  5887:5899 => 1.11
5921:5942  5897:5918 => 1.04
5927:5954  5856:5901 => 1.04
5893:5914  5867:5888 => 0.97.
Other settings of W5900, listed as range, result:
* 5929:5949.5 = 7.32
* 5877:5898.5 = 7.03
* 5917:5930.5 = 7.54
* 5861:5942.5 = 7.3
